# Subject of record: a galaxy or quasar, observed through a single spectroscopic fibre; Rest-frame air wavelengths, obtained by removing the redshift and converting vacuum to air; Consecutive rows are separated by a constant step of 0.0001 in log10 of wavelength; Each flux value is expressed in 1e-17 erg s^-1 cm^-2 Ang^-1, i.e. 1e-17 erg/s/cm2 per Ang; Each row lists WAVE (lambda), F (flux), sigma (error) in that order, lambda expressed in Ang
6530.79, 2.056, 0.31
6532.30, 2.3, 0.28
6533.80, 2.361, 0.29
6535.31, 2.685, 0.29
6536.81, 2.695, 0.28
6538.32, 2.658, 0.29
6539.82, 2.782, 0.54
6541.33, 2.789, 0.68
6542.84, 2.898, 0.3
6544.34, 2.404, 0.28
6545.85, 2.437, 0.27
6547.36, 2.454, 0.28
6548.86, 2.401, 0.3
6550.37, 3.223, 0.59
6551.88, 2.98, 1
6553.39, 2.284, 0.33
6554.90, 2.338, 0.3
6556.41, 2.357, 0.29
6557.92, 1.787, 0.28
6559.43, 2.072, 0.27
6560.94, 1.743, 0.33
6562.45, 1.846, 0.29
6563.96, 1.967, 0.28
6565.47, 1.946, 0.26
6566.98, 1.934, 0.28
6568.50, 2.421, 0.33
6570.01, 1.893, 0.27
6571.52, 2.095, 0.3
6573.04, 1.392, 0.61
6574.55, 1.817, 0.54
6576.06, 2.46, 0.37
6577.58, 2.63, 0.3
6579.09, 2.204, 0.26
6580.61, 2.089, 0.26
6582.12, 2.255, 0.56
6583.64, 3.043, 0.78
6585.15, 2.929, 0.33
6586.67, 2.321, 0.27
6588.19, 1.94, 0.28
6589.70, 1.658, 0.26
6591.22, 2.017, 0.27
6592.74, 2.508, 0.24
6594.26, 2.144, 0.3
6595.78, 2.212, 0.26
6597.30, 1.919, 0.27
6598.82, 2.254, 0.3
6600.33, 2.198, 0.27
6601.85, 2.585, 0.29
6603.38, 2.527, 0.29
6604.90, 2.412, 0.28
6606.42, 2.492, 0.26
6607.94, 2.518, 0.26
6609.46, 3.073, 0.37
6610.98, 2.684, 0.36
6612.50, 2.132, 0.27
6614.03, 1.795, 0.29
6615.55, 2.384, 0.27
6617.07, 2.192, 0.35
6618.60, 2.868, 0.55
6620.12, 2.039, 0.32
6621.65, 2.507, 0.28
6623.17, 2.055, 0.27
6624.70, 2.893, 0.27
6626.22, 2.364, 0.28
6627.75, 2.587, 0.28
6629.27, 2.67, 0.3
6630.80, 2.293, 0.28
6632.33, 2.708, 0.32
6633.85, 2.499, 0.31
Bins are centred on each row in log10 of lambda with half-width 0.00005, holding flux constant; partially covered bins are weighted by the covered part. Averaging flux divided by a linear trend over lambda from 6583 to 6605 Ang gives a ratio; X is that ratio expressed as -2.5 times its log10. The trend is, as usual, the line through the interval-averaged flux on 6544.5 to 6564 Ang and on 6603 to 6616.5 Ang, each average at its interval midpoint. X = 0.047 mag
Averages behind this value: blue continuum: 2.31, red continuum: 2.44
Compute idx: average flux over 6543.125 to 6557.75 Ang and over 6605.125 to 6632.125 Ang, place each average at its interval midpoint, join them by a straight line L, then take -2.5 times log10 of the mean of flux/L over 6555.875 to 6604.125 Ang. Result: 0.15 mag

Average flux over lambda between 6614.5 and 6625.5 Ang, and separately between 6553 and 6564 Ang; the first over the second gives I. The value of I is 1.2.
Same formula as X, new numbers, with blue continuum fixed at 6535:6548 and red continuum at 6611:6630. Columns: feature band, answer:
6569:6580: 0.216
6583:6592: 0.084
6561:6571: 0.277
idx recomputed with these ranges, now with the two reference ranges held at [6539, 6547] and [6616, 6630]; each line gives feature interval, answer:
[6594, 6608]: 0.09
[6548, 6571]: 0.18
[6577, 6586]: 0.02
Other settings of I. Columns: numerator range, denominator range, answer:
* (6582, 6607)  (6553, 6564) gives 1.13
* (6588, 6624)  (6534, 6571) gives 0.97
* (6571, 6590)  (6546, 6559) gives 0.91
